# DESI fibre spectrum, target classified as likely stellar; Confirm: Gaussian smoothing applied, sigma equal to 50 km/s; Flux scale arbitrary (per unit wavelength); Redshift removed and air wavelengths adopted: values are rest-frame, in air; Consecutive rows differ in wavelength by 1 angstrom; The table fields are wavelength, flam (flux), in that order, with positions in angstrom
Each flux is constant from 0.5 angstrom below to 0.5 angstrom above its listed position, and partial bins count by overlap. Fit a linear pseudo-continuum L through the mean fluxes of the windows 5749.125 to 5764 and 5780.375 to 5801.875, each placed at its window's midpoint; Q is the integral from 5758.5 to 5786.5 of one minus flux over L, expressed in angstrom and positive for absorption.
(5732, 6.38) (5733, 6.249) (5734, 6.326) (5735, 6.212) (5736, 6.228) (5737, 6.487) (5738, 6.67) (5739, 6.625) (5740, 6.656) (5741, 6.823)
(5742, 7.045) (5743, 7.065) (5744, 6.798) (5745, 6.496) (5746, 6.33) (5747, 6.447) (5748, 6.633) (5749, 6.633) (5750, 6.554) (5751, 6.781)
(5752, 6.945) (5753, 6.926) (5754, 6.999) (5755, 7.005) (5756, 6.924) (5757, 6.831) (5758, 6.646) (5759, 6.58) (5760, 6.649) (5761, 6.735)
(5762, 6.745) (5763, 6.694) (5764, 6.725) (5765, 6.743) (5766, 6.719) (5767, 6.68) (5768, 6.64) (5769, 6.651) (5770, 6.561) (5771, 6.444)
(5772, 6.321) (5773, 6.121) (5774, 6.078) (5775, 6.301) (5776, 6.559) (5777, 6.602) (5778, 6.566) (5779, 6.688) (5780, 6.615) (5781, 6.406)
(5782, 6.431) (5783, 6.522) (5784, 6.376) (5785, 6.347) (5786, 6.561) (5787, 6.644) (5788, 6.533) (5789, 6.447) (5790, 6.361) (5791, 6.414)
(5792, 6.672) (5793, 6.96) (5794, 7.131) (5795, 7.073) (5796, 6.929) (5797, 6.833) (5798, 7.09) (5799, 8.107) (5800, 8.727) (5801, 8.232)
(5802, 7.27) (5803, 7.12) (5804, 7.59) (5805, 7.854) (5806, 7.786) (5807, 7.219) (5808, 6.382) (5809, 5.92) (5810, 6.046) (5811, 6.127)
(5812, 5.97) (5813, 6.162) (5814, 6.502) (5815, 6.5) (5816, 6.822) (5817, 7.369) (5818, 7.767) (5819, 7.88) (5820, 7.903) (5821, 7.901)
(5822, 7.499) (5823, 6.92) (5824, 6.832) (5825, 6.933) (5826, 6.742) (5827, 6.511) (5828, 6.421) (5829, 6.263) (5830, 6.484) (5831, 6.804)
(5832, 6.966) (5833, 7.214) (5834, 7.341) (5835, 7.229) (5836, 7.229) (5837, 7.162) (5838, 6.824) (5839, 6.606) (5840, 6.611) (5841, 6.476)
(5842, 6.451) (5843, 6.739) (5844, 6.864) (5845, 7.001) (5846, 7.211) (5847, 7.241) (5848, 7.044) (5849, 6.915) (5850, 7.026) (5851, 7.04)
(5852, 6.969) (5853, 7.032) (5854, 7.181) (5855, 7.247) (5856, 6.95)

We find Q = 1.2 angstrom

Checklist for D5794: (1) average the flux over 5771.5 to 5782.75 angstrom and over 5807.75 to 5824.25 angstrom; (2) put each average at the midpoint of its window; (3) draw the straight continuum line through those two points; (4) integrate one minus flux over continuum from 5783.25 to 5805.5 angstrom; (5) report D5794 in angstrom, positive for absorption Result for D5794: -1.4 angstrom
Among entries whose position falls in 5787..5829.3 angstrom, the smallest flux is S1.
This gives 5.92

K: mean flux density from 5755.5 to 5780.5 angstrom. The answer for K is 6.59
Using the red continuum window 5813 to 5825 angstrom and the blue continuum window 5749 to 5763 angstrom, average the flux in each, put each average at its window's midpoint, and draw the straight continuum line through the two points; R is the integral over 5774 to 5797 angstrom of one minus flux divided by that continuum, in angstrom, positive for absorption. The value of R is 1.3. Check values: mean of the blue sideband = 6.78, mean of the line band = 6.59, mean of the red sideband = 7.2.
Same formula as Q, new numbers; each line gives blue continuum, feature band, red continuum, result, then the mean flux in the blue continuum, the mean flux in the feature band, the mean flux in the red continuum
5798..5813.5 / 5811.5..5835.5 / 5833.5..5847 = 0.2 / 7.1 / 6.96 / 6.92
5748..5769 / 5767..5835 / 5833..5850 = 0.1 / 6.75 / 6.84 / 6.94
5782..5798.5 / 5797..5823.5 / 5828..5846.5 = -1.7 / 6.67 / 7.17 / 6.85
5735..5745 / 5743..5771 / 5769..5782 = -0.6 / 6.68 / 6.71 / 6.45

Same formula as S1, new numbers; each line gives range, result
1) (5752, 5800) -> 6.078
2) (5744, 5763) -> 6.33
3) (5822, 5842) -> 6.263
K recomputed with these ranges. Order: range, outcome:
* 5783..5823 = 6.99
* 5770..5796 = 6.54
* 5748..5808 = 6.81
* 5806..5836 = 6.87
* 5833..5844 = 6.88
